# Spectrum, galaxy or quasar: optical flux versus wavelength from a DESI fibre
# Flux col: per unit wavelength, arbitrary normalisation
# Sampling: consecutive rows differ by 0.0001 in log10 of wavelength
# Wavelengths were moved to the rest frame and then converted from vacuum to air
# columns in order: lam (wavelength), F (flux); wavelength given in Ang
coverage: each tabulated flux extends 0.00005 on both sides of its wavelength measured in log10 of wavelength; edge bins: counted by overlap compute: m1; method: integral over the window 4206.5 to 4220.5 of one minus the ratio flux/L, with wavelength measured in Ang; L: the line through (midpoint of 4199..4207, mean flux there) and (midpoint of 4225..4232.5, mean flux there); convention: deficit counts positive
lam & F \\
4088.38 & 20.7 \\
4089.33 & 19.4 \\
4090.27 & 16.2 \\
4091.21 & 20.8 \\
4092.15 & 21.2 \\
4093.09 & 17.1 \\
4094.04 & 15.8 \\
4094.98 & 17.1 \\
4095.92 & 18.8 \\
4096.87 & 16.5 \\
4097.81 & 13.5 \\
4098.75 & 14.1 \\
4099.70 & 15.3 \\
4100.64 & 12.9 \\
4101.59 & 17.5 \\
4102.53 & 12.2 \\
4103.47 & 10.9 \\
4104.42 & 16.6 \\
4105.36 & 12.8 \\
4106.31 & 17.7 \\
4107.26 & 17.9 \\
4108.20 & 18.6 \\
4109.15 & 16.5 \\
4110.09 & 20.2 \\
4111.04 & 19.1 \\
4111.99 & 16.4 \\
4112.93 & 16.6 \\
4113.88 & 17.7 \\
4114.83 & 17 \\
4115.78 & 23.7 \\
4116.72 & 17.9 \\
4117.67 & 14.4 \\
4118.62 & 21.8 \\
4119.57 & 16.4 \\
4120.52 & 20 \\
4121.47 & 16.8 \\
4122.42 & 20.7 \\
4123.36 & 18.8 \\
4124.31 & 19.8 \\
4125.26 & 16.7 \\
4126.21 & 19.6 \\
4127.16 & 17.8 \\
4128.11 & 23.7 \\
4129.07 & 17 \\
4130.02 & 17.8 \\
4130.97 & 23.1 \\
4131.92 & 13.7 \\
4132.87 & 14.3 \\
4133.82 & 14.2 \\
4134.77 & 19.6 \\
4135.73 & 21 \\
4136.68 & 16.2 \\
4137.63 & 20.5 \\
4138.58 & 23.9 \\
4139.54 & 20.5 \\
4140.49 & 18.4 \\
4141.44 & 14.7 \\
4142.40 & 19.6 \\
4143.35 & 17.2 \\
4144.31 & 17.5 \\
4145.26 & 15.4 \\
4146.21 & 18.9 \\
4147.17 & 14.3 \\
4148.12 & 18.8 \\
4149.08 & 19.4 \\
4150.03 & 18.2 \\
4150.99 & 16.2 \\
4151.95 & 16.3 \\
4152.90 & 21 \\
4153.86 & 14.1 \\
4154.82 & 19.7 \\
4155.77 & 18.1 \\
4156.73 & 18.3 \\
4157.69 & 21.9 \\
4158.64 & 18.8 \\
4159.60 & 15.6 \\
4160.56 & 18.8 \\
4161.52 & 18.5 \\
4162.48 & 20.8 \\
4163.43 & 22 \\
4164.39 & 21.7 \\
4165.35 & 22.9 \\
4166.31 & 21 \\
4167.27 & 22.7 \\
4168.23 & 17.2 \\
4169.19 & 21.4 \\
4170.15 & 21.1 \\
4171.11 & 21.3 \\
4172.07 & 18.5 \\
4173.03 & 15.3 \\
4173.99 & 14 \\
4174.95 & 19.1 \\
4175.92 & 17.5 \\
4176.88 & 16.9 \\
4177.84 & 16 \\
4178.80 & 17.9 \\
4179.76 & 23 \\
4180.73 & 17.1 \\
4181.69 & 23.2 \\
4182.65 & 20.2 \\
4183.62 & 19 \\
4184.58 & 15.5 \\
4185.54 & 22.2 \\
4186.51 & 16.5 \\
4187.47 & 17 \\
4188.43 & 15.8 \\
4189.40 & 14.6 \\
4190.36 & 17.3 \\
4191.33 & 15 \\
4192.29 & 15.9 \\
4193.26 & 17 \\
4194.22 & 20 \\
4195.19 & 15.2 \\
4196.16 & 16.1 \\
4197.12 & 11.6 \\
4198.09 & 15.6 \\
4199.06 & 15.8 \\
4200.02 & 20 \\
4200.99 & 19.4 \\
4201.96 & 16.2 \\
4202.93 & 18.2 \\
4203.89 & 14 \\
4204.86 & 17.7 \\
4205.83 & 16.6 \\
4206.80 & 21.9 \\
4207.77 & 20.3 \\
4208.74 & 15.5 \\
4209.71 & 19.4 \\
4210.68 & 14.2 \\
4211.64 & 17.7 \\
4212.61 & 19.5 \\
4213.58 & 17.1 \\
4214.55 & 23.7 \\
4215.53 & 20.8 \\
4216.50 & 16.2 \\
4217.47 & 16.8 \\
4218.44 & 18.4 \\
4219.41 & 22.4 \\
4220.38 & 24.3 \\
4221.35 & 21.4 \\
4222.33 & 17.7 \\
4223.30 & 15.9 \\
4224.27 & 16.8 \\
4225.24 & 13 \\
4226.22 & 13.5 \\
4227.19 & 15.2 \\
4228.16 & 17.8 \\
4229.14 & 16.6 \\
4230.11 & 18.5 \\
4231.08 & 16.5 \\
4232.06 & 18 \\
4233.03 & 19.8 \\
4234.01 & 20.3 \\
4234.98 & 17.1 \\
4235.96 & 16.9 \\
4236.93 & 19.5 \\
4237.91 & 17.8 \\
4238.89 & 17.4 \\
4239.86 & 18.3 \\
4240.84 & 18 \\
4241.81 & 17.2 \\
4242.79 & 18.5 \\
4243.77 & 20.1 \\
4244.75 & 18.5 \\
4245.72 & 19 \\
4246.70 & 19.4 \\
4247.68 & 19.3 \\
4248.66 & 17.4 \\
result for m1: -1.6 Ang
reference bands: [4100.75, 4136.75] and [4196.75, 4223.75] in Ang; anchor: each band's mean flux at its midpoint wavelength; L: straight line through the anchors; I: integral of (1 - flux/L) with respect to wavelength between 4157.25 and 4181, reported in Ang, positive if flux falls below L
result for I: -1.72 Ang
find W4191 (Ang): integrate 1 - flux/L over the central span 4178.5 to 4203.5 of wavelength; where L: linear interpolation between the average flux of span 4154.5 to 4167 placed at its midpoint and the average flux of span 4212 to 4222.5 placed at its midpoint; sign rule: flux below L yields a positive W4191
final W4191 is 3.0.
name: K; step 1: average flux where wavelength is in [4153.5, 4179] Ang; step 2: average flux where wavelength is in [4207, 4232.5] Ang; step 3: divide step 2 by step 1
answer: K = 0.95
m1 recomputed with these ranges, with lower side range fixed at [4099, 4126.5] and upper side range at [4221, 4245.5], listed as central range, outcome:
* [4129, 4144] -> -0.8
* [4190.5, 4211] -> 0.7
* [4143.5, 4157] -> -0.1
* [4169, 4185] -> -1.1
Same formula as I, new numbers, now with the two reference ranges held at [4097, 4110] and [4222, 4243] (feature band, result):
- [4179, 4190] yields -1.3 Ang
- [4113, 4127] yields -2.7 Ang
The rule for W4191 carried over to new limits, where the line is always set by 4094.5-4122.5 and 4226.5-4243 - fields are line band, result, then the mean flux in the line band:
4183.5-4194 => 0.34 Ang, 16.9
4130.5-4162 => -1.72 Ang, 18.1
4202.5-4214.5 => -0.20 Ang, 17.9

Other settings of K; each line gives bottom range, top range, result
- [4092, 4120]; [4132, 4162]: 1.07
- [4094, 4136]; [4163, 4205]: 1.04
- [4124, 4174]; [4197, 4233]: 0.95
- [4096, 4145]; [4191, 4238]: 1.00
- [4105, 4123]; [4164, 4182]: 1.07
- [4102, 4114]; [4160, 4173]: 1.25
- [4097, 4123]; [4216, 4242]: 1.06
